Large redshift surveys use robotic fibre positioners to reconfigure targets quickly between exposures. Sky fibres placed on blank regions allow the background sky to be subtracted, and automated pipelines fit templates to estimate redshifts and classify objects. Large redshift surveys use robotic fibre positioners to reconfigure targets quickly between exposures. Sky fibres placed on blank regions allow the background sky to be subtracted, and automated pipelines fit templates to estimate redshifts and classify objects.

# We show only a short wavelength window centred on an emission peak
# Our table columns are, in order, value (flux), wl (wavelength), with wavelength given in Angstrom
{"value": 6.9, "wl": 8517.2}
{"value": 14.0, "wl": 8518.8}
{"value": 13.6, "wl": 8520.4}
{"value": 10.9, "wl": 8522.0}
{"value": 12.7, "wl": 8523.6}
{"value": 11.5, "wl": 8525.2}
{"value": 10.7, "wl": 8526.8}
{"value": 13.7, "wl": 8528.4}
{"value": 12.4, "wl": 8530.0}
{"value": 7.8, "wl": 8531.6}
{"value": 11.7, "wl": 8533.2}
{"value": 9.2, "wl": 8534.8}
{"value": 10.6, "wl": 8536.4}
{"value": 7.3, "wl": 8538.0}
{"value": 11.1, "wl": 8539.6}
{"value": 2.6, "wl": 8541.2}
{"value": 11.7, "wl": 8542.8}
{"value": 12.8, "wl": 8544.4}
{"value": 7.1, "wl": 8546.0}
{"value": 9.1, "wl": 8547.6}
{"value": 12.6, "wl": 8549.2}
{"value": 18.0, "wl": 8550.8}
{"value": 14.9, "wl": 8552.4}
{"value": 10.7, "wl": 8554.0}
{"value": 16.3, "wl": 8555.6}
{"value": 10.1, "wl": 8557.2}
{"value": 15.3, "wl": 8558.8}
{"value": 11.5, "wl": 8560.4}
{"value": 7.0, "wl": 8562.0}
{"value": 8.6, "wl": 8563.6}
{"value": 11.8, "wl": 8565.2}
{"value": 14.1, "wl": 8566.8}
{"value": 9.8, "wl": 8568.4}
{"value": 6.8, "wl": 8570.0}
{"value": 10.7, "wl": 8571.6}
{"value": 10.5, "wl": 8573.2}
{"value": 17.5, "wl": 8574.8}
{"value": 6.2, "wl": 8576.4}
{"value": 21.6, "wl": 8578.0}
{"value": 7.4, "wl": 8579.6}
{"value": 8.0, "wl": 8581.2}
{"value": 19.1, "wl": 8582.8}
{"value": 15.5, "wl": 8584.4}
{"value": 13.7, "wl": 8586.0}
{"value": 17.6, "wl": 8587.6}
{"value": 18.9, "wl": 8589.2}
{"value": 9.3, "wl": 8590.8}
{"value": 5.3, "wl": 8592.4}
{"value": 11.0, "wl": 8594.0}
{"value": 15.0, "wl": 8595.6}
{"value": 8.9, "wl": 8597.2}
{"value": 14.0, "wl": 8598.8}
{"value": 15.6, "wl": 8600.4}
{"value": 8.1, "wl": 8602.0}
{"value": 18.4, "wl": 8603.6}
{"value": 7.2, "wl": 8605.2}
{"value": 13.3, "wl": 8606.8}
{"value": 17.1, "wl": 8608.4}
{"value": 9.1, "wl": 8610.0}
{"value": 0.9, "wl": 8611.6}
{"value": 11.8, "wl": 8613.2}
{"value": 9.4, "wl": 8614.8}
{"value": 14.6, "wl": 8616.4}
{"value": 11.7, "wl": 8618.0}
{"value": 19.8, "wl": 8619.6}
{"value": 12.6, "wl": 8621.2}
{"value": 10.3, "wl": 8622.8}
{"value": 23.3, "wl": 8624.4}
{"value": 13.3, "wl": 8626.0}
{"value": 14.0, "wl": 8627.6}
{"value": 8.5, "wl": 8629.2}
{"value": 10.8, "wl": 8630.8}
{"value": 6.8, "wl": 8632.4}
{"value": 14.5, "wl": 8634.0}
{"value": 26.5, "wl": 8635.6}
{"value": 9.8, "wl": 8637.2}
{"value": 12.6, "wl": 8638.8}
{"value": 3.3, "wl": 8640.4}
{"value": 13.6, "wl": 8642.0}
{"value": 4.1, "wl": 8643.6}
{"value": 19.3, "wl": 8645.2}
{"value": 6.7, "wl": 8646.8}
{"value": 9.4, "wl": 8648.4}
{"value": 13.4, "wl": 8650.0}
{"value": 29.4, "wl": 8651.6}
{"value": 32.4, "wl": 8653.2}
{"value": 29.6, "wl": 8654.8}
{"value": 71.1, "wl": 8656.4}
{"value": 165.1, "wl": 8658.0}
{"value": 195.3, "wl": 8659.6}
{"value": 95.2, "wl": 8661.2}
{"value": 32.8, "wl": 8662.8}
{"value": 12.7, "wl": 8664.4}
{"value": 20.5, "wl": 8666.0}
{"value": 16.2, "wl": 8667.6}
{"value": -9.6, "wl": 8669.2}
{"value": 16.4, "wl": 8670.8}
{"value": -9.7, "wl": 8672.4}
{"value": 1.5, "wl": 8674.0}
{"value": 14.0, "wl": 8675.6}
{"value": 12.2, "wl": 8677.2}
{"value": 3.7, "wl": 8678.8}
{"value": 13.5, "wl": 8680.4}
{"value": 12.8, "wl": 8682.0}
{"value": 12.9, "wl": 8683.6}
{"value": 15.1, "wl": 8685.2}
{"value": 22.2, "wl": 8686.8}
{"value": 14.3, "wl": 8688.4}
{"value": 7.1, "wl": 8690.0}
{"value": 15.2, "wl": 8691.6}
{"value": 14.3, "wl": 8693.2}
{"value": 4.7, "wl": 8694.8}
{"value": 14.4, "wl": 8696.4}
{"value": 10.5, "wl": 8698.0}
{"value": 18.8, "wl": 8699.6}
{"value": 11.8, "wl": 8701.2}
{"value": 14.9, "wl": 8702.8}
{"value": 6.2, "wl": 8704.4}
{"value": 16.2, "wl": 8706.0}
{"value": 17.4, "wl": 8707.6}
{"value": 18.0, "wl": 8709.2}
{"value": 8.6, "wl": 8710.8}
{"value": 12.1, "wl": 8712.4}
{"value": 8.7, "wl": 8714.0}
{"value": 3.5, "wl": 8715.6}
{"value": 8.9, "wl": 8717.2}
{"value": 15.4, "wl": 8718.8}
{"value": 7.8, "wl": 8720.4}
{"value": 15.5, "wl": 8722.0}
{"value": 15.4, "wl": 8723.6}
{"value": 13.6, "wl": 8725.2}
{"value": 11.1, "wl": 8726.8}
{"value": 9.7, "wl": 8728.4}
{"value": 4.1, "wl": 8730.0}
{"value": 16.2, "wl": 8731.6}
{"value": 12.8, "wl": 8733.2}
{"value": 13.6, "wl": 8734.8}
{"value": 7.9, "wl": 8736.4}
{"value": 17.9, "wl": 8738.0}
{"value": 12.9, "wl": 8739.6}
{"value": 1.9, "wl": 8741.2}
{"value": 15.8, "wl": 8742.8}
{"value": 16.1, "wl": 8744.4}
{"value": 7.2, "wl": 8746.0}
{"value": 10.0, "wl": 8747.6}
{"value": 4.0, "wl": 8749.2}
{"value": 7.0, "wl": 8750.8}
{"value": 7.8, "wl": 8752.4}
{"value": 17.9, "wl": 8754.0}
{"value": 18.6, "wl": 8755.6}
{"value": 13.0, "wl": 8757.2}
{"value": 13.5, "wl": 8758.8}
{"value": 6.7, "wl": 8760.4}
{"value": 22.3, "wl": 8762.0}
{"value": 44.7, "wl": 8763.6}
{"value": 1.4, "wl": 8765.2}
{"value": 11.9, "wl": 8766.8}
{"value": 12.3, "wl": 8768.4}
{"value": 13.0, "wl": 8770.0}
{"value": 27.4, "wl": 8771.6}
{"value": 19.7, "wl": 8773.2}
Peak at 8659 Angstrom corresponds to H-beta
